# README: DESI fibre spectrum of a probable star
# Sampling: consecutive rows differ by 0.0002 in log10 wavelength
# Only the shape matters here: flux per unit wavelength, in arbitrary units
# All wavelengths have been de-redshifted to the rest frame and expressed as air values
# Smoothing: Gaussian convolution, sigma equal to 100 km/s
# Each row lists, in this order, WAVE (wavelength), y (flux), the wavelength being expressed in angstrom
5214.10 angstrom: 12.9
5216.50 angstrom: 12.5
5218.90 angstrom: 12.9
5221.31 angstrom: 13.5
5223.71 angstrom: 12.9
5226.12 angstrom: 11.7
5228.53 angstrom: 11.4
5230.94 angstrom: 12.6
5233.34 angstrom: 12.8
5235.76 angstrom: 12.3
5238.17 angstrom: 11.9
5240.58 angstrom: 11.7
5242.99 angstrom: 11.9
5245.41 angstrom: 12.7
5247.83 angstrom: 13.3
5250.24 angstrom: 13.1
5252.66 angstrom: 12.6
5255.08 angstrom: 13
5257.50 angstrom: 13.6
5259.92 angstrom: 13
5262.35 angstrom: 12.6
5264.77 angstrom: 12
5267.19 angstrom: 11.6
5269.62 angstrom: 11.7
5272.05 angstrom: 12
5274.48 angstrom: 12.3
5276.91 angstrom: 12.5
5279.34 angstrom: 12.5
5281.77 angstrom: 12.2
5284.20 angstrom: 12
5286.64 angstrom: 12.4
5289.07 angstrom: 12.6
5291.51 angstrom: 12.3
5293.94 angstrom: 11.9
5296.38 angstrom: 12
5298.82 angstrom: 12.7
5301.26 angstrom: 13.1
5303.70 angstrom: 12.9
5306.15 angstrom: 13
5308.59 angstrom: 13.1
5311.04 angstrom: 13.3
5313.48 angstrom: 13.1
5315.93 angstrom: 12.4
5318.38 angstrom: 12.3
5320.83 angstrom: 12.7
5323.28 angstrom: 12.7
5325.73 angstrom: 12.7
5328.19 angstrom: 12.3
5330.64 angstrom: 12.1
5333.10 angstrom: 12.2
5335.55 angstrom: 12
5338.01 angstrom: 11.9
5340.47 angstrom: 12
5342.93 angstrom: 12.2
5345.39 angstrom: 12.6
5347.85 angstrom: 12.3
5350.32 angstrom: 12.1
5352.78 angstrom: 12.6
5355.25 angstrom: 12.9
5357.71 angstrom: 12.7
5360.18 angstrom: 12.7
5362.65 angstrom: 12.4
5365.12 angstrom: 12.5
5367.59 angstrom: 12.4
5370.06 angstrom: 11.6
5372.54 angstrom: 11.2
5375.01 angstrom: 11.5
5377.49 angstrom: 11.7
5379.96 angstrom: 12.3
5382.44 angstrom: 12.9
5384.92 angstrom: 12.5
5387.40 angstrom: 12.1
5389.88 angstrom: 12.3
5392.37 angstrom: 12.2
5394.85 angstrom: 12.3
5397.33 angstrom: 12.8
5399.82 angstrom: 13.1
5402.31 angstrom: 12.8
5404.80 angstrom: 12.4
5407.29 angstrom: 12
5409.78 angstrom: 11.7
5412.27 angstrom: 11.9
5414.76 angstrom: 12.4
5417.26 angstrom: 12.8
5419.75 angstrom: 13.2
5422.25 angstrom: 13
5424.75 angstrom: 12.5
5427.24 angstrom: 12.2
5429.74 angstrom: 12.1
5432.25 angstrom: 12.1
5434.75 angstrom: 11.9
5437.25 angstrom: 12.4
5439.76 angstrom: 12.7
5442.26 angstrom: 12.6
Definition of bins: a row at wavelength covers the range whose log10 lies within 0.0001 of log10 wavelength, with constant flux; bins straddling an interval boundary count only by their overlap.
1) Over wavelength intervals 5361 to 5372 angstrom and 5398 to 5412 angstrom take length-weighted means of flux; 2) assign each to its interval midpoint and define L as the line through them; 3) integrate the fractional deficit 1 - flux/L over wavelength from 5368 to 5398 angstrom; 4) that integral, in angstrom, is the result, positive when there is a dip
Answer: 0.4 angstrom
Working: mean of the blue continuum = 12.2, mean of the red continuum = 12.4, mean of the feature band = 12.1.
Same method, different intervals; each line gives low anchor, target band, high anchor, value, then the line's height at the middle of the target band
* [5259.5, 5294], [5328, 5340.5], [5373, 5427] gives 0.2 angstrom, 12.3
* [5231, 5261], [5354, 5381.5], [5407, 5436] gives 0.6 angstrom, 12.4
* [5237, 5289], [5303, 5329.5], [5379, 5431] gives -0.7 angstrom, 12.4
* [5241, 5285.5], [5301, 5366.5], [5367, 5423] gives -0.9 angstrom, 12.4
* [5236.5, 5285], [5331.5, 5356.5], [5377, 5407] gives 0.3 angstrom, 12.4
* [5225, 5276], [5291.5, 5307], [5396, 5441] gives -0.2 angstrom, 12.4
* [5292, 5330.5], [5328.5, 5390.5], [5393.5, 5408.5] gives 1.9 angstrom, 12.6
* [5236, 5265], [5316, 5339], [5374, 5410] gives 0.2 angstrom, 12.5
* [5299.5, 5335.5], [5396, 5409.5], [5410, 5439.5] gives -0.1 angstrom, 12.5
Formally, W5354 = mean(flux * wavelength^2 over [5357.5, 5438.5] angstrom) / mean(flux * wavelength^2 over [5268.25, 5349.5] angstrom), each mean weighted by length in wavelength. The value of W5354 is 1.03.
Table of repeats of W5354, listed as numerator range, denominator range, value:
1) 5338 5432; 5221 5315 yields 1.03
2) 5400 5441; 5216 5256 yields 1.06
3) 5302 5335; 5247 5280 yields 1.03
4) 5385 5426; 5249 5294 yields 1.05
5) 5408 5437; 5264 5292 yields 1.07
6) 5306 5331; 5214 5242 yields 1.06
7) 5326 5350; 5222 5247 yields 1.04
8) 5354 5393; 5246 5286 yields 1.02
